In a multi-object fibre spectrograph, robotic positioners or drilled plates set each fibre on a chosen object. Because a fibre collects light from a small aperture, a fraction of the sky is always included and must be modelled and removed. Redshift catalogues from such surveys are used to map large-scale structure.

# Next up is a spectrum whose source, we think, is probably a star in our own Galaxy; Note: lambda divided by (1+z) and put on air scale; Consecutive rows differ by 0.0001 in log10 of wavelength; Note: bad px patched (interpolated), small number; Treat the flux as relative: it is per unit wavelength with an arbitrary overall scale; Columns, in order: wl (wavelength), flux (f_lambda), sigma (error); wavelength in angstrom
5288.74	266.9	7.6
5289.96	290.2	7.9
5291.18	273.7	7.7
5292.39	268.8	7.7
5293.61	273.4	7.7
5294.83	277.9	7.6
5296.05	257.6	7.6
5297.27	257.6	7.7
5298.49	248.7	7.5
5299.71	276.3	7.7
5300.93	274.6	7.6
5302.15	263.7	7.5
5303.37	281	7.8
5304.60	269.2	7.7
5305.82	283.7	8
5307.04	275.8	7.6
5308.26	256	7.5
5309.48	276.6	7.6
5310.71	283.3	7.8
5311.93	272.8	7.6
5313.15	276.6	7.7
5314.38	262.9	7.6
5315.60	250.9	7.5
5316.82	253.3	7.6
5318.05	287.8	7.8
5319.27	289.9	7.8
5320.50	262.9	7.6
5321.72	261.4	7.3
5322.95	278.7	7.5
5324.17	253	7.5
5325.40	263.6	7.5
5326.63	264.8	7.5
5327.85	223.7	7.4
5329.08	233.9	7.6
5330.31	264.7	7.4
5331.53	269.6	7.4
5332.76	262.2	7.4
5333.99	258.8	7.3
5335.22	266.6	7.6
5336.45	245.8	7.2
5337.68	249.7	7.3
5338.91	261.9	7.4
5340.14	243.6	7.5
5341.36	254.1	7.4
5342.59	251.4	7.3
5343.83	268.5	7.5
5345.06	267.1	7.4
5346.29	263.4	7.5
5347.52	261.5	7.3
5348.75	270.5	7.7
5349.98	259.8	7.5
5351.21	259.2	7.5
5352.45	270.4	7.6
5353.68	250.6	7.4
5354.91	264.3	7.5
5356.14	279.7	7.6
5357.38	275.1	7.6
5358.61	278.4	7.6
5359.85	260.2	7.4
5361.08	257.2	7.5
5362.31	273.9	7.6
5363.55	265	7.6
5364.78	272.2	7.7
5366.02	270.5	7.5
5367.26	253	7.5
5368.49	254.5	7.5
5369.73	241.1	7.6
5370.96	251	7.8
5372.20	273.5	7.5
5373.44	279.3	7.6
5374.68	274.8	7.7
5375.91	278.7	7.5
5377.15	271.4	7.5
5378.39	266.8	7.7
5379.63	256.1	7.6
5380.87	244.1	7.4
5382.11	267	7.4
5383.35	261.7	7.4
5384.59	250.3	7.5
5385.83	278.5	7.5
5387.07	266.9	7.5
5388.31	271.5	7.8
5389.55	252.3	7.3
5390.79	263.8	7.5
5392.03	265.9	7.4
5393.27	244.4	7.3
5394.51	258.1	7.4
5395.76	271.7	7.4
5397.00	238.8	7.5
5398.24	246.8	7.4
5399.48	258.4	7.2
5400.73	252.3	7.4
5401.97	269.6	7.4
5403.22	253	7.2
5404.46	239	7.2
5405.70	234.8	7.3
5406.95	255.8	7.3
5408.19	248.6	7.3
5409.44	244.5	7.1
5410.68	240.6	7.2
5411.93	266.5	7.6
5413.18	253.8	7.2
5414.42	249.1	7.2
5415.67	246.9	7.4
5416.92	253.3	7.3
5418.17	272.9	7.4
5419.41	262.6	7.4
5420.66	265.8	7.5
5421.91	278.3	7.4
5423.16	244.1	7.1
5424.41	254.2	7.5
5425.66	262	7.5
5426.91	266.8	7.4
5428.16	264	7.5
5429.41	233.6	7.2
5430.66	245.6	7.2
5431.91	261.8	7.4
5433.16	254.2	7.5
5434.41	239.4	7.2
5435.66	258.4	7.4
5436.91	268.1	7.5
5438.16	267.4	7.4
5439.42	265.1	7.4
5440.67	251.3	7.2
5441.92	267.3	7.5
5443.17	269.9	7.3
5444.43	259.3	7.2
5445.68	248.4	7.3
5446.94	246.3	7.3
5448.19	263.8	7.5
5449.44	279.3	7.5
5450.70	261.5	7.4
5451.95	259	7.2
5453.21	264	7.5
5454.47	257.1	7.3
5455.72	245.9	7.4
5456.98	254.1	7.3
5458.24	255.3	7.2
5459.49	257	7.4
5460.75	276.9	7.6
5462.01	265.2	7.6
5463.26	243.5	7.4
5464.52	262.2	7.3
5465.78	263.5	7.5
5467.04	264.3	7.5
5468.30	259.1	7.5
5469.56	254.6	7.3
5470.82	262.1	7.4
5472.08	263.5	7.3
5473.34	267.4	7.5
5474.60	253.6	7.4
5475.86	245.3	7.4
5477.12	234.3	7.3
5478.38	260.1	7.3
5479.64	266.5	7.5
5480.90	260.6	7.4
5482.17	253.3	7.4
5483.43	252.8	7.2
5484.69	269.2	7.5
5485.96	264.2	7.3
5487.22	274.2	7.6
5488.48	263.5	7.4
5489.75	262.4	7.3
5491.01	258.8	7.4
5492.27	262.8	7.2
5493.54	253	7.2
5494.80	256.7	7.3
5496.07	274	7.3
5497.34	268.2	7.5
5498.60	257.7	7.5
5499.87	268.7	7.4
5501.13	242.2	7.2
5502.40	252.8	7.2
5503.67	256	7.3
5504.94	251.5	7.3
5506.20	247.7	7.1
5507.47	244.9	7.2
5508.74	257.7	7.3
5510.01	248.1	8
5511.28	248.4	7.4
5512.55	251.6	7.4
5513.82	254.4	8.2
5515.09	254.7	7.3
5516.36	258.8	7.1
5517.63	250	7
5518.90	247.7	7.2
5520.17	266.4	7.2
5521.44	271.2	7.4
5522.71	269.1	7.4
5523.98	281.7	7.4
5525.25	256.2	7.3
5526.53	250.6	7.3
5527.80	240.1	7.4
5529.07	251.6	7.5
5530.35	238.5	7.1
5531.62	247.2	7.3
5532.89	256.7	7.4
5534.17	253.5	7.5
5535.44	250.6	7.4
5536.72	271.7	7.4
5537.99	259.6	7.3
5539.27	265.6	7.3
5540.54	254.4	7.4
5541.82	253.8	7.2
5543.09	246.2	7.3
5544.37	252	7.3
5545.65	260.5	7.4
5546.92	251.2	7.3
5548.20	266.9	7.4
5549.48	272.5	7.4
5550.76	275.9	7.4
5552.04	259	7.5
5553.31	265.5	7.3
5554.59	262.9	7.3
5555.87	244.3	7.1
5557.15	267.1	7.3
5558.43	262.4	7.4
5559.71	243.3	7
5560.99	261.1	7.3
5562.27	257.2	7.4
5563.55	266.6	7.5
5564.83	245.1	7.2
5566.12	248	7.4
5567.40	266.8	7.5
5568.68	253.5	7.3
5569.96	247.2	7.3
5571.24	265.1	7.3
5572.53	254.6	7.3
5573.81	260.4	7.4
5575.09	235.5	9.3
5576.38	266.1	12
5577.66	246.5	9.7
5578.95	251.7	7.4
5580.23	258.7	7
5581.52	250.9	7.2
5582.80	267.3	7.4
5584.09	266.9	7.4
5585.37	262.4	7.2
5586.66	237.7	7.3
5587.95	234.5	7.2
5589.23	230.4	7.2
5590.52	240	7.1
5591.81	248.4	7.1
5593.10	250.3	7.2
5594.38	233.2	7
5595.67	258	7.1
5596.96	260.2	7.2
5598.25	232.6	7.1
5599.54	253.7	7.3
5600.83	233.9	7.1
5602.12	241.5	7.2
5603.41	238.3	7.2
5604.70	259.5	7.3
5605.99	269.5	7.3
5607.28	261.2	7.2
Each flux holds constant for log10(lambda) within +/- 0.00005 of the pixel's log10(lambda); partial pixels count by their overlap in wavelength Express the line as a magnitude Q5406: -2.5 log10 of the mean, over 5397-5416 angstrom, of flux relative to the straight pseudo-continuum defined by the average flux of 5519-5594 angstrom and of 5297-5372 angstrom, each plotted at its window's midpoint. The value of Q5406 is 0.05 mag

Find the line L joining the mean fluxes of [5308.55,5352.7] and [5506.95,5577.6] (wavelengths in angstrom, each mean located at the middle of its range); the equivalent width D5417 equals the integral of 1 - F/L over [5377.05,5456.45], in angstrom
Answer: 0.8 angstrom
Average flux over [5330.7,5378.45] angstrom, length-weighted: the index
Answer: 263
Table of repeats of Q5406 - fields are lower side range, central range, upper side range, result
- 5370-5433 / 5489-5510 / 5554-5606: -0.01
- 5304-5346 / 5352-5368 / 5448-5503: -0.02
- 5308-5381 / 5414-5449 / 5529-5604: 0.01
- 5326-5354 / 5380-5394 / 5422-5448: -0.01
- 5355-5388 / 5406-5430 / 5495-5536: 0.03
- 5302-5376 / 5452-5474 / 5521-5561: 0.00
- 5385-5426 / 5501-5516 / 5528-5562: 0.03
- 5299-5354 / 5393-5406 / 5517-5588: 0.04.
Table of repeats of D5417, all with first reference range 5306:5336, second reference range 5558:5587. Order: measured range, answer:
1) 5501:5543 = 0.4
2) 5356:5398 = -0.1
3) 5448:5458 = 0.0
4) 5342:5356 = 0.0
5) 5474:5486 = 0.2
